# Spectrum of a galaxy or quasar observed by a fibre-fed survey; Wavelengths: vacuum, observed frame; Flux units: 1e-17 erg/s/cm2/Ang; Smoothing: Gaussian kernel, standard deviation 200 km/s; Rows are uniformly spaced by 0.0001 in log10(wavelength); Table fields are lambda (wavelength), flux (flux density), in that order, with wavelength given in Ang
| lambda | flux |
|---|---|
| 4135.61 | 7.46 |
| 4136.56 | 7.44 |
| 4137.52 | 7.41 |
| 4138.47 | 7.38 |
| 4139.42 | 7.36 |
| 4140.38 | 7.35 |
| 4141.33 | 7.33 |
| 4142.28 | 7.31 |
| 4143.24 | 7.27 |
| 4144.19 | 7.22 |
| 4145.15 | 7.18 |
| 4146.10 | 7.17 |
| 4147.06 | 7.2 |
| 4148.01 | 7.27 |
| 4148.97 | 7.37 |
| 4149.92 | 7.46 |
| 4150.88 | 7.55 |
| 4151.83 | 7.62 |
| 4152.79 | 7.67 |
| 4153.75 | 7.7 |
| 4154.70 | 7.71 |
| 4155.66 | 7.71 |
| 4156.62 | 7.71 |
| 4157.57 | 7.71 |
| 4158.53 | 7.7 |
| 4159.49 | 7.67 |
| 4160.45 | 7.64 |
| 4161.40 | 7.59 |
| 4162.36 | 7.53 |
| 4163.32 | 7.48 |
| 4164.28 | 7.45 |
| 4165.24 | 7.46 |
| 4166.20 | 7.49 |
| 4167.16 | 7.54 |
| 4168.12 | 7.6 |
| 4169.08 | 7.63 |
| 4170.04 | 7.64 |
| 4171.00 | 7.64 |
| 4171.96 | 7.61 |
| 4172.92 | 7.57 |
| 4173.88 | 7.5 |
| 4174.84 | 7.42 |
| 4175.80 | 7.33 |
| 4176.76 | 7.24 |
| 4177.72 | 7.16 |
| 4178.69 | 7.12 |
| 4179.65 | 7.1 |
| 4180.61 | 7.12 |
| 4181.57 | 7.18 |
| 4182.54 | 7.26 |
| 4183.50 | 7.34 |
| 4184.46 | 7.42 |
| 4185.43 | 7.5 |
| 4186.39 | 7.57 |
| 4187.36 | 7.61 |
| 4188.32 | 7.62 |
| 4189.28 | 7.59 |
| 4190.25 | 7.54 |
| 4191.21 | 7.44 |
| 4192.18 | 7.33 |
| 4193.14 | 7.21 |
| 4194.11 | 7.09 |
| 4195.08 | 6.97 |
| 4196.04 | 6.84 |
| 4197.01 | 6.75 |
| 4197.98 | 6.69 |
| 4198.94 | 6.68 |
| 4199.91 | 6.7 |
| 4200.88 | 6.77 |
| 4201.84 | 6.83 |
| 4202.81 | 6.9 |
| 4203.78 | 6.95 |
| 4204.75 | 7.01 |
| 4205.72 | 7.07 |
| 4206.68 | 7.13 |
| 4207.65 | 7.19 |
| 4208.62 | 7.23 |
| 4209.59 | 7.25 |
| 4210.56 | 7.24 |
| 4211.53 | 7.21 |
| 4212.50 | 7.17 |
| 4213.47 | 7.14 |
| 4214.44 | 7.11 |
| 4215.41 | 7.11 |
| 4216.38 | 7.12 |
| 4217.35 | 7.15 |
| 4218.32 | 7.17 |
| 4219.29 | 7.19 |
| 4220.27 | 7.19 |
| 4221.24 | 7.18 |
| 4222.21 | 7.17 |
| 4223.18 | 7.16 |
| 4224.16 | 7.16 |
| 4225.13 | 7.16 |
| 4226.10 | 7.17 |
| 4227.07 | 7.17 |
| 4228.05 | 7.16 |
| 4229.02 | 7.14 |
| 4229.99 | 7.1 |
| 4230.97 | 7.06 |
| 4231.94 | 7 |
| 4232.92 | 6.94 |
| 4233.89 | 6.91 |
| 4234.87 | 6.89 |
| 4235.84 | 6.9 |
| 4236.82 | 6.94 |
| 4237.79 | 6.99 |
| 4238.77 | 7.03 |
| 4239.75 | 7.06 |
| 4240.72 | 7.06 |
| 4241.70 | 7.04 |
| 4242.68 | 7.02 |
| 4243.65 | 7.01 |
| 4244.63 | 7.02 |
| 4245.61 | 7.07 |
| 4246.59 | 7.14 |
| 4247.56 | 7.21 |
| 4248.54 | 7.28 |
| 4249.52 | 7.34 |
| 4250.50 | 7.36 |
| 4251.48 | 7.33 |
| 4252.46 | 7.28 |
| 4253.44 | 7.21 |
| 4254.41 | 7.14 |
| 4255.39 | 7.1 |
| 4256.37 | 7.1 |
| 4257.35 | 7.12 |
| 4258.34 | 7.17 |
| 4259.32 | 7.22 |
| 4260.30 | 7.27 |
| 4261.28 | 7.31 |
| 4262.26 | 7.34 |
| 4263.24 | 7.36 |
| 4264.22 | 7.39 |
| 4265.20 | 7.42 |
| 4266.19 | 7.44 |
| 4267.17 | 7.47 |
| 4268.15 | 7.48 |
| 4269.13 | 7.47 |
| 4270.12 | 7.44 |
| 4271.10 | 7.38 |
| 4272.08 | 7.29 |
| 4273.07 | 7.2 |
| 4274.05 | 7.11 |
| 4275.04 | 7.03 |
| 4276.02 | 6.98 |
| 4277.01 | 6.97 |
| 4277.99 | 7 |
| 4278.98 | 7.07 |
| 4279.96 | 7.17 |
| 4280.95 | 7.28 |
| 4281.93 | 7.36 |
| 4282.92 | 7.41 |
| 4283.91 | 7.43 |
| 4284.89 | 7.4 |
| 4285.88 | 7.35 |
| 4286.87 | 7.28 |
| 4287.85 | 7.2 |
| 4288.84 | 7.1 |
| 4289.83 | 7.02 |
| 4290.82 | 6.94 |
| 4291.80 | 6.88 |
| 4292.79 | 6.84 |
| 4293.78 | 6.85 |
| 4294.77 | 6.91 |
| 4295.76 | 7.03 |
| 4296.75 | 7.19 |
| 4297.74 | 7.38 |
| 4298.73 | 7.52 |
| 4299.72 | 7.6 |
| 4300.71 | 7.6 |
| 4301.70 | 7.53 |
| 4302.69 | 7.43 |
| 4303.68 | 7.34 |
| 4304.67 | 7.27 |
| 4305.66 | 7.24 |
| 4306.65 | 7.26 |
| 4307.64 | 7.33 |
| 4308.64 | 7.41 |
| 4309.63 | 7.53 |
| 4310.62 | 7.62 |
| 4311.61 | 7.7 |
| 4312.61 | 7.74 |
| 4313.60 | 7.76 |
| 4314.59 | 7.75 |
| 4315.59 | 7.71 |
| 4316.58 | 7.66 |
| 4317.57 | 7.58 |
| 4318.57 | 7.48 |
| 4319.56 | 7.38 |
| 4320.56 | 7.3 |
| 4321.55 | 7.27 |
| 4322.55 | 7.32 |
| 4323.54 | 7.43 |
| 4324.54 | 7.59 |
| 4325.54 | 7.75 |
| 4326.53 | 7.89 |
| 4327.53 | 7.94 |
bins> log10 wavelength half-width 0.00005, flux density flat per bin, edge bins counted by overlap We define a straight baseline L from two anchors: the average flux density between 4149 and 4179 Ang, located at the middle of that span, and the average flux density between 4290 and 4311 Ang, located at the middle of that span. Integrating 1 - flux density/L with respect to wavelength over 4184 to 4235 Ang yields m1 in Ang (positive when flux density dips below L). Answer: 2.2 Ang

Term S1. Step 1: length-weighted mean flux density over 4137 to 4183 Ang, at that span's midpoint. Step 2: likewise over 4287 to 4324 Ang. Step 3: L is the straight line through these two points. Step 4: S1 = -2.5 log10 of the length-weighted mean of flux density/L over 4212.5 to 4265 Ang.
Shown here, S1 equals 0.04 mag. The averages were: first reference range 7.44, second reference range 7.36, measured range 7.14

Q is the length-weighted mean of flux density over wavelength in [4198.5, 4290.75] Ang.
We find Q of 7.15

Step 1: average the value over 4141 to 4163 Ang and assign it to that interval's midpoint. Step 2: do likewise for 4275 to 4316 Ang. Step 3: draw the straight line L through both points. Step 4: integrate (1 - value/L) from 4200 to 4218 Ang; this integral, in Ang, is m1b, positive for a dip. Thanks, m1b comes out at 0.81 Ang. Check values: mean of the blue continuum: 7.49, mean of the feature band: 7.08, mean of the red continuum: 7.3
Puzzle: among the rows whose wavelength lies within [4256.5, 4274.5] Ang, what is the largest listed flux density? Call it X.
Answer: 7.48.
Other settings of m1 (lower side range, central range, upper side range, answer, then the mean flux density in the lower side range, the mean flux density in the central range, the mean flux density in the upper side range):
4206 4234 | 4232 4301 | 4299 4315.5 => 1.47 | 7.15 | 7.18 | 7.51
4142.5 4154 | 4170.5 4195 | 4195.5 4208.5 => -1.06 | 7.38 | 7.37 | 6.9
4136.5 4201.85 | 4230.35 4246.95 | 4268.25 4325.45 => 0.77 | 7.37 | 7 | 7.32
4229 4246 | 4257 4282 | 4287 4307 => -0.50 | 7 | 7.26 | 7.21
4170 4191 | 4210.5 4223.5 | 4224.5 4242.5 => -0.01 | 7.41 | 7.16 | 7.04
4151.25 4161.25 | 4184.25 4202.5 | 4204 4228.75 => 0.50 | 7.68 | 7.16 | 7.16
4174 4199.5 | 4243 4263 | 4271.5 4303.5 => 0.03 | 7.24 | 7.2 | 7.2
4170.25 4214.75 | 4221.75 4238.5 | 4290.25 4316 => 0.46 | 7.21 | 7.06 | 7.36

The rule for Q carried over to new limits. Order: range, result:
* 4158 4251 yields 7.21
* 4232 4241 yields 6.97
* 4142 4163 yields 7.5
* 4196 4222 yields 7.04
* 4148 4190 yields 7.5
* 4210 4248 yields 7.09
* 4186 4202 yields 7.14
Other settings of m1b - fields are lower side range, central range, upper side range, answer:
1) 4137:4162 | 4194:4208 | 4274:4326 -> 1.0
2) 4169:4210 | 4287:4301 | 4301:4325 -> 0.6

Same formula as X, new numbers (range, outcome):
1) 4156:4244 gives 7.71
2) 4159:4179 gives 7.67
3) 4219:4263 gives 7.36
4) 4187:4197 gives 7.62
